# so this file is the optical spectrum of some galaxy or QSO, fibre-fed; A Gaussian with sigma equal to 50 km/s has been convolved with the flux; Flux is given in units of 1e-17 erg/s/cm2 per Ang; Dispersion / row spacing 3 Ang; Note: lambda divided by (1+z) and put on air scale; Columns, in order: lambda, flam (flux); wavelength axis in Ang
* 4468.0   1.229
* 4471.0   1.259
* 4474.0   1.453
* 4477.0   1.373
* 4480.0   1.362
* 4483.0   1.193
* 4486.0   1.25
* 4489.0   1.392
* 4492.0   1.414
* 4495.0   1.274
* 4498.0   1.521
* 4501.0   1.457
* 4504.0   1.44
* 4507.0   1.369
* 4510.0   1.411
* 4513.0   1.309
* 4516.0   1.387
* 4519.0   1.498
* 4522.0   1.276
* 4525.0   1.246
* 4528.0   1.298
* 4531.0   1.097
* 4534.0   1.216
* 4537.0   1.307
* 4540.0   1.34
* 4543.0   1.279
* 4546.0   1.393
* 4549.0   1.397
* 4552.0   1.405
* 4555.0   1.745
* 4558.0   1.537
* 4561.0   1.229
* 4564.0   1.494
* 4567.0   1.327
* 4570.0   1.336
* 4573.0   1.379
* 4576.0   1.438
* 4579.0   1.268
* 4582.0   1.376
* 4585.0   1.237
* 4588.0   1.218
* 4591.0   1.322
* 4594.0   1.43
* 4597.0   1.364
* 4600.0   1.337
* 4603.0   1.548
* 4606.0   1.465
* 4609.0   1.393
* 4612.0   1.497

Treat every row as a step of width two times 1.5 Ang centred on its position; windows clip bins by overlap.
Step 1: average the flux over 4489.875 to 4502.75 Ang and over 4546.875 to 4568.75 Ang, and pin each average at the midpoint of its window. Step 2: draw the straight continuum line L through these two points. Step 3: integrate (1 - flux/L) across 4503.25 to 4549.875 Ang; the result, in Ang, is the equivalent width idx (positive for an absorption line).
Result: 3.4 Ang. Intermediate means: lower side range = 1.42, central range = 1.33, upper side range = 1.44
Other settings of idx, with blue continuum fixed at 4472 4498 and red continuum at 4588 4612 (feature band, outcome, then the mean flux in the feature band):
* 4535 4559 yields -0.72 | 1.42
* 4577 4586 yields 0.57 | 1.3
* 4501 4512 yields -0.41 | 1.41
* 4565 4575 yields 0.21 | 1.36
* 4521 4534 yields 1.35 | 1.23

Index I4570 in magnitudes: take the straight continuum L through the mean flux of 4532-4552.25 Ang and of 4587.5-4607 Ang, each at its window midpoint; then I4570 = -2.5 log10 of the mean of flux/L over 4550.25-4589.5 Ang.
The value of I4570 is -0.022 mag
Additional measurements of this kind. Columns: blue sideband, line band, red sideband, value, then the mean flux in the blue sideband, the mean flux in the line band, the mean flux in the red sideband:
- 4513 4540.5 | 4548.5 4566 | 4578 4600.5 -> -0.126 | 1.3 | 1.47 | 1.32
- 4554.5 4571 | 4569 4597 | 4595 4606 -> 0.072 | 1.43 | 1.34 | 1.42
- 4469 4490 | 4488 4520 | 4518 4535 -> -0.090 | 1.32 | 1.41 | 1.27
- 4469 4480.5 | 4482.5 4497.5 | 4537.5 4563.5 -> 0.033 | 1.36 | 1.33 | 1.41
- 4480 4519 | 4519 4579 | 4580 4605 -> 0.005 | 1.37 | 1.36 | 1.35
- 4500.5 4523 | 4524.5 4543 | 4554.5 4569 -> 0.132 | 1.39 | 1.25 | 1.44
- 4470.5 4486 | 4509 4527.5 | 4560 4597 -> -0.015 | 1.32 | 1.35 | 1.34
